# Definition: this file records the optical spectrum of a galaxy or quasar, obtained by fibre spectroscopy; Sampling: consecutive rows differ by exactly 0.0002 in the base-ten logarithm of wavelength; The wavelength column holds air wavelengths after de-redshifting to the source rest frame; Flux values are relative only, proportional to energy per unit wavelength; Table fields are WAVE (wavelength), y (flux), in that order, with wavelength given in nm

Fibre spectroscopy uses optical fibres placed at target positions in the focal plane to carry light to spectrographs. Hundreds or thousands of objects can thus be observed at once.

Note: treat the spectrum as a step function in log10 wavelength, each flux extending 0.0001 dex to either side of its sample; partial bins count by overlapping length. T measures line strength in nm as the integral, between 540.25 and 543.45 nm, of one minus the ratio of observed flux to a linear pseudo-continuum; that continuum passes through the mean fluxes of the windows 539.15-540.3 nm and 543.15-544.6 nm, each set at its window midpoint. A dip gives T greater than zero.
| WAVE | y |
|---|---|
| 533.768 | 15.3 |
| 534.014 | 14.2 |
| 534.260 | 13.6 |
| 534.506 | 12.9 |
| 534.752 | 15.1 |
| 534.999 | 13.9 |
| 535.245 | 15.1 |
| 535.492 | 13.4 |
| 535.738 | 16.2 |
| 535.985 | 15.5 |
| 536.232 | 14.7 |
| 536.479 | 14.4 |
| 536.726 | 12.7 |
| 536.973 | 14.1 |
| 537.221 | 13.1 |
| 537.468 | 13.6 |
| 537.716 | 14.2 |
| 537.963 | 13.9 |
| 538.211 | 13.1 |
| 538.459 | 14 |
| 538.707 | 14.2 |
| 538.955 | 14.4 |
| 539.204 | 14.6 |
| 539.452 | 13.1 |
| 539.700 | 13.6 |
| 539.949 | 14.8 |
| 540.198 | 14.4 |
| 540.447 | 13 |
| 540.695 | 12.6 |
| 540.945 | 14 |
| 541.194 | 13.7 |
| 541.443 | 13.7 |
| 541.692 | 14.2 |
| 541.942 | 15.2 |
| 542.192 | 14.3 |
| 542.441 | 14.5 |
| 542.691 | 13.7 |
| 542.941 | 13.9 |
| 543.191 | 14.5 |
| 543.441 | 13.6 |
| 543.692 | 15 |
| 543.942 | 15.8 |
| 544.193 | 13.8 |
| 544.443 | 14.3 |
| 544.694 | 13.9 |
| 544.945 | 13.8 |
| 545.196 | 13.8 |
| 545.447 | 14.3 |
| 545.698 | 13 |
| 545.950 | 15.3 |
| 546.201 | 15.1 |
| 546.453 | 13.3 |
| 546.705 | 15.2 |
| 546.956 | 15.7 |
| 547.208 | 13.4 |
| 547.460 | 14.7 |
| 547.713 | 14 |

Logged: 0.08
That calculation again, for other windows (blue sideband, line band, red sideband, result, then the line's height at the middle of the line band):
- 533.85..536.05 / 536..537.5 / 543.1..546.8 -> 0.05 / 14.4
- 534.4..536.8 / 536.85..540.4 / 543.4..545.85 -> 0.11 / 14.3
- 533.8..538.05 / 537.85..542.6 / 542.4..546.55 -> 0.08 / 14.2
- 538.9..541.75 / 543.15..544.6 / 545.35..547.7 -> -0.03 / 14.2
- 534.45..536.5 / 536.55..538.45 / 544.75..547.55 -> 0.13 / 14.6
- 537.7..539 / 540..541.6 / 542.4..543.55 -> 0.04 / 14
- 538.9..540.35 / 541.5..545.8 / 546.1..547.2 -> 0.06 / 14.4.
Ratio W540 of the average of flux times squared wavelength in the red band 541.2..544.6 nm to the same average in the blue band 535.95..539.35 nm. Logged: 1.04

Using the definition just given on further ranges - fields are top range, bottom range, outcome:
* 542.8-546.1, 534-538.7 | 1.04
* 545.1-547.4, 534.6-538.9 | 1.05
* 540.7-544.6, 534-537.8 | 1.03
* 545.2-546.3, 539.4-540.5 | 1.06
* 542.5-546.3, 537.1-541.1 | 1.05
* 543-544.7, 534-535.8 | 1.05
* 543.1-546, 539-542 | 1.04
